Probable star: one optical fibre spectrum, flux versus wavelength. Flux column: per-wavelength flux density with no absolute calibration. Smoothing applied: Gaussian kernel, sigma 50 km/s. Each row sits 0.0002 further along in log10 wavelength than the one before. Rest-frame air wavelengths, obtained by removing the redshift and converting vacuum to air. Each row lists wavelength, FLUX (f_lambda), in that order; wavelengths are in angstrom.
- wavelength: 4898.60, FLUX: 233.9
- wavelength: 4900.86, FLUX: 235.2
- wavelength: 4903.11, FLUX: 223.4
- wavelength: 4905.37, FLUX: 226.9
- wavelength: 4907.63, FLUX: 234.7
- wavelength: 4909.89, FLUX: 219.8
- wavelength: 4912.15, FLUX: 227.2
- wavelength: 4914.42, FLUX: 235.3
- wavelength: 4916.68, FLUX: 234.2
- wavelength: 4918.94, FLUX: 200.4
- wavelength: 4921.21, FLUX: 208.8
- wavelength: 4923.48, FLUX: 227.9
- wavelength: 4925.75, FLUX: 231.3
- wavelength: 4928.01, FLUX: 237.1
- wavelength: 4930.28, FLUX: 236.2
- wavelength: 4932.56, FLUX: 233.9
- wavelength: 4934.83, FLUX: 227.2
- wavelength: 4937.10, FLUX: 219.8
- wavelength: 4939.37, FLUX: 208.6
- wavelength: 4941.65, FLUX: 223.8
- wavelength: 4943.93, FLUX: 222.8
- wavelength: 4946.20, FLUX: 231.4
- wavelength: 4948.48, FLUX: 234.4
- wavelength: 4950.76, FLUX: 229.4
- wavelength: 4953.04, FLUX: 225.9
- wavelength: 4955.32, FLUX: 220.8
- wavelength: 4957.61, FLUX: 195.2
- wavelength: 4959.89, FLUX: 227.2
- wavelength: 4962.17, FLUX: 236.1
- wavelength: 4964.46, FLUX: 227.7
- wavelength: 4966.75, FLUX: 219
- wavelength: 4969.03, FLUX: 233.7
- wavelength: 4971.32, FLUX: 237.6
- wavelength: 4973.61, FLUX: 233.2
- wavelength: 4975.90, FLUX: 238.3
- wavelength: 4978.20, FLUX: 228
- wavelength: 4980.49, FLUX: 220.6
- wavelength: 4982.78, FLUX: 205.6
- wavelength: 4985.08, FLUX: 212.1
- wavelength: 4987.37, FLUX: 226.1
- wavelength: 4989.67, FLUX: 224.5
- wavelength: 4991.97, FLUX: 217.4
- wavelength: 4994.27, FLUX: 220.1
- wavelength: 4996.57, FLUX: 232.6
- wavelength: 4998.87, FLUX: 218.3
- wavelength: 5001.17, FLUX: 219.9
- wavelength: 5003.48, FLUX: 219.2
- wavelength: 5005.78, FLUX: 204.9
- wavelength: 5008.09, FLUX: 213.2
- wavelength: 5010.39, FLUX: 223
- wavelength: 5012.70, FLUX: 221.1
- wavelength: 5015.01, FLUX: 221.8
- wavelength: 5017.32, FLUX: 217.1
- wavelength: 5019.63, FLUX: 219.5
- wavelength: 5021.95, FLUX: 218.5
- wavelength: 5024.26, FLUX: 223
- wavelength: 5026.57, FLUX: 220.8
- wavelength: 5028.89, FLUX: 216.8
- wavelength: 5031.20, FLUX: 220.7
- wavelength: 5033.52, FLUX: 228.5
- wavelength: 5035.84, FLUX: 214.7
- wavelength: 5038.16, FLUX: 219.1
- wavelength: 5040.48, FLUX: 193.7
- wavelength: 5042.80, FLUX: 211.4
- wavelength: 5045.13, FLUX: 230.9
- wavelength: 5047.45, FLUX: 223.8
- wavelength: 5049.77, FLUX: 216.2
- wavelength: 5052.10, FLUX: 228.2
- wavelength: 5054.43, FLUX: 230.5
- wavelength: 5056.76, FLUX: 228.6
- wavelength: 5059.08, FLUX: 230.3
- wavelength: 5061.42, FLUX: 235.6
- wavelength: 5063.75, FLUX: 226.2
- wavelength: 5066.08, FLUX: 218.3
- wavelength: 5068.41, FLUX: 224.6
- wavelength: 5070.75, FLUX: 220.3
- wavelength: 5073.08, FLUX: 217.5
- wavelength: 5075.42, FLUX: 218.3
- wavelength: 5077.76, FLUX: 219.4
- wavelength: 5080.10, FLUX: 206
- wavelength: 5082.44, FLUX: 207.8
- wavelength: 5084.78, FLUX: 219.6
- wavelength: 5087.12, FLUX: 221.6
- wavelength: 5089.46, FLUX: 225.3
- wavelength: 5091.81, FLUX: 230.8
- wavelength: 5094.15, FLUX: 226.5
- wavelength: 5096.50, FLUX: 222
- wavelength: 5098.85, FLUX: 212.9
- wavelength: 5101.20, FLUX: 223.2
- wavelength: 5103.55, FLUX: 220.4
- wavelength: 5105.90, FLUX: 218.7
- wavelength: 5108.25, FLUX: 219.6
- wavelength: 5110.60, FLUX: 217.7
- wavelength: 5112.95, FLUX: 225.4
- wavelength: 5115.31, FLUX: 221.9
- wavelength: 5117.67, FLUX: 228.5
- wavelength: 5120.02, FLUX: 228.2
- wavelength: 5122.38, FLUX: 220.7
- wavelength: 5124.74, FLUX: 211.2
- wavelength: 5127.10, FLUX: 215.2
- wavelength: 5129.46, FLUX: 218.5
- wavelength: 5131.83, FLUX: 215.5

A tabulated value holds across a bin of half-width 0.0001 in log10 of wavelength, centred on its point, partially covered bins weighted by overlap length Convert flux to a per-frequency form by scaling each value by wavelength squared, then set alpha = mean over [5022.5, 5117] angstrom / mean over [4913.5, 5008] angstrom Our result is 1.0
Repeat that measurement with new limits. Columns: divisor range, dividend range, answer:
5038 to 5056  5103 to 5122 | 1.04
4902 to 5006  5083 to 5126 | 1.05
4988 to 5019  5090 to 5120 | 1.06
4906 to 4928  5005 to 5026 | 1.01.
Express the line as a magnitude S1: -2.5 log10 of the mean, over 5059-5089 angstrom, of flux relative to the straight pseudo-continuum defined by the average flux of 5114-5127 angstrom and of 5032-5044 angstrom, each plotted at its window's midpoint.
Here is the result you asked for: -0.02 mag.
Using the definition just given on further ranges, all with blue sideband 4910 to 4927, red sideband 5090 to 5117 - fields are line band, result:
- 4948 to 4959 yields 0.01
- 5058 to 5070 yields -0.02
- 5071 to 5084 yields 0.04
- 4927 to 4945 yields -0.01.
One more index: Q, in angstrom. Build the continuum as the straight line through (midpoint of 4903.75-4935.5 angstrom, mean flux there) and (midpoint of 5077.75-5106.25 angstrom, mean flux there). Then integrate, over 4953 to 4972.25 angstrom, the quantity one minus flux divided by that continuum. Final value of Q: 0.05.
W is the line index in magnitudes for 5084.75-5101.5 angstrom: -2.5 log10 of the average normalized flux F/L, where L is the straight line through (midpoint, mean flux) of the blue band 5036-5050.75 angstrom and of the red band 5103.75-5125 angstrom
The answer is -0.01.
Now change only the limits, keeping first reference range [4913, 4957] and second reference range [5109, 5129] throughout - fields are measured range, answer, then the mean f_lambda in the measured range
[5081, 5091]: 0.02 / 219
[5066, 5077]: 0.01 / 220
